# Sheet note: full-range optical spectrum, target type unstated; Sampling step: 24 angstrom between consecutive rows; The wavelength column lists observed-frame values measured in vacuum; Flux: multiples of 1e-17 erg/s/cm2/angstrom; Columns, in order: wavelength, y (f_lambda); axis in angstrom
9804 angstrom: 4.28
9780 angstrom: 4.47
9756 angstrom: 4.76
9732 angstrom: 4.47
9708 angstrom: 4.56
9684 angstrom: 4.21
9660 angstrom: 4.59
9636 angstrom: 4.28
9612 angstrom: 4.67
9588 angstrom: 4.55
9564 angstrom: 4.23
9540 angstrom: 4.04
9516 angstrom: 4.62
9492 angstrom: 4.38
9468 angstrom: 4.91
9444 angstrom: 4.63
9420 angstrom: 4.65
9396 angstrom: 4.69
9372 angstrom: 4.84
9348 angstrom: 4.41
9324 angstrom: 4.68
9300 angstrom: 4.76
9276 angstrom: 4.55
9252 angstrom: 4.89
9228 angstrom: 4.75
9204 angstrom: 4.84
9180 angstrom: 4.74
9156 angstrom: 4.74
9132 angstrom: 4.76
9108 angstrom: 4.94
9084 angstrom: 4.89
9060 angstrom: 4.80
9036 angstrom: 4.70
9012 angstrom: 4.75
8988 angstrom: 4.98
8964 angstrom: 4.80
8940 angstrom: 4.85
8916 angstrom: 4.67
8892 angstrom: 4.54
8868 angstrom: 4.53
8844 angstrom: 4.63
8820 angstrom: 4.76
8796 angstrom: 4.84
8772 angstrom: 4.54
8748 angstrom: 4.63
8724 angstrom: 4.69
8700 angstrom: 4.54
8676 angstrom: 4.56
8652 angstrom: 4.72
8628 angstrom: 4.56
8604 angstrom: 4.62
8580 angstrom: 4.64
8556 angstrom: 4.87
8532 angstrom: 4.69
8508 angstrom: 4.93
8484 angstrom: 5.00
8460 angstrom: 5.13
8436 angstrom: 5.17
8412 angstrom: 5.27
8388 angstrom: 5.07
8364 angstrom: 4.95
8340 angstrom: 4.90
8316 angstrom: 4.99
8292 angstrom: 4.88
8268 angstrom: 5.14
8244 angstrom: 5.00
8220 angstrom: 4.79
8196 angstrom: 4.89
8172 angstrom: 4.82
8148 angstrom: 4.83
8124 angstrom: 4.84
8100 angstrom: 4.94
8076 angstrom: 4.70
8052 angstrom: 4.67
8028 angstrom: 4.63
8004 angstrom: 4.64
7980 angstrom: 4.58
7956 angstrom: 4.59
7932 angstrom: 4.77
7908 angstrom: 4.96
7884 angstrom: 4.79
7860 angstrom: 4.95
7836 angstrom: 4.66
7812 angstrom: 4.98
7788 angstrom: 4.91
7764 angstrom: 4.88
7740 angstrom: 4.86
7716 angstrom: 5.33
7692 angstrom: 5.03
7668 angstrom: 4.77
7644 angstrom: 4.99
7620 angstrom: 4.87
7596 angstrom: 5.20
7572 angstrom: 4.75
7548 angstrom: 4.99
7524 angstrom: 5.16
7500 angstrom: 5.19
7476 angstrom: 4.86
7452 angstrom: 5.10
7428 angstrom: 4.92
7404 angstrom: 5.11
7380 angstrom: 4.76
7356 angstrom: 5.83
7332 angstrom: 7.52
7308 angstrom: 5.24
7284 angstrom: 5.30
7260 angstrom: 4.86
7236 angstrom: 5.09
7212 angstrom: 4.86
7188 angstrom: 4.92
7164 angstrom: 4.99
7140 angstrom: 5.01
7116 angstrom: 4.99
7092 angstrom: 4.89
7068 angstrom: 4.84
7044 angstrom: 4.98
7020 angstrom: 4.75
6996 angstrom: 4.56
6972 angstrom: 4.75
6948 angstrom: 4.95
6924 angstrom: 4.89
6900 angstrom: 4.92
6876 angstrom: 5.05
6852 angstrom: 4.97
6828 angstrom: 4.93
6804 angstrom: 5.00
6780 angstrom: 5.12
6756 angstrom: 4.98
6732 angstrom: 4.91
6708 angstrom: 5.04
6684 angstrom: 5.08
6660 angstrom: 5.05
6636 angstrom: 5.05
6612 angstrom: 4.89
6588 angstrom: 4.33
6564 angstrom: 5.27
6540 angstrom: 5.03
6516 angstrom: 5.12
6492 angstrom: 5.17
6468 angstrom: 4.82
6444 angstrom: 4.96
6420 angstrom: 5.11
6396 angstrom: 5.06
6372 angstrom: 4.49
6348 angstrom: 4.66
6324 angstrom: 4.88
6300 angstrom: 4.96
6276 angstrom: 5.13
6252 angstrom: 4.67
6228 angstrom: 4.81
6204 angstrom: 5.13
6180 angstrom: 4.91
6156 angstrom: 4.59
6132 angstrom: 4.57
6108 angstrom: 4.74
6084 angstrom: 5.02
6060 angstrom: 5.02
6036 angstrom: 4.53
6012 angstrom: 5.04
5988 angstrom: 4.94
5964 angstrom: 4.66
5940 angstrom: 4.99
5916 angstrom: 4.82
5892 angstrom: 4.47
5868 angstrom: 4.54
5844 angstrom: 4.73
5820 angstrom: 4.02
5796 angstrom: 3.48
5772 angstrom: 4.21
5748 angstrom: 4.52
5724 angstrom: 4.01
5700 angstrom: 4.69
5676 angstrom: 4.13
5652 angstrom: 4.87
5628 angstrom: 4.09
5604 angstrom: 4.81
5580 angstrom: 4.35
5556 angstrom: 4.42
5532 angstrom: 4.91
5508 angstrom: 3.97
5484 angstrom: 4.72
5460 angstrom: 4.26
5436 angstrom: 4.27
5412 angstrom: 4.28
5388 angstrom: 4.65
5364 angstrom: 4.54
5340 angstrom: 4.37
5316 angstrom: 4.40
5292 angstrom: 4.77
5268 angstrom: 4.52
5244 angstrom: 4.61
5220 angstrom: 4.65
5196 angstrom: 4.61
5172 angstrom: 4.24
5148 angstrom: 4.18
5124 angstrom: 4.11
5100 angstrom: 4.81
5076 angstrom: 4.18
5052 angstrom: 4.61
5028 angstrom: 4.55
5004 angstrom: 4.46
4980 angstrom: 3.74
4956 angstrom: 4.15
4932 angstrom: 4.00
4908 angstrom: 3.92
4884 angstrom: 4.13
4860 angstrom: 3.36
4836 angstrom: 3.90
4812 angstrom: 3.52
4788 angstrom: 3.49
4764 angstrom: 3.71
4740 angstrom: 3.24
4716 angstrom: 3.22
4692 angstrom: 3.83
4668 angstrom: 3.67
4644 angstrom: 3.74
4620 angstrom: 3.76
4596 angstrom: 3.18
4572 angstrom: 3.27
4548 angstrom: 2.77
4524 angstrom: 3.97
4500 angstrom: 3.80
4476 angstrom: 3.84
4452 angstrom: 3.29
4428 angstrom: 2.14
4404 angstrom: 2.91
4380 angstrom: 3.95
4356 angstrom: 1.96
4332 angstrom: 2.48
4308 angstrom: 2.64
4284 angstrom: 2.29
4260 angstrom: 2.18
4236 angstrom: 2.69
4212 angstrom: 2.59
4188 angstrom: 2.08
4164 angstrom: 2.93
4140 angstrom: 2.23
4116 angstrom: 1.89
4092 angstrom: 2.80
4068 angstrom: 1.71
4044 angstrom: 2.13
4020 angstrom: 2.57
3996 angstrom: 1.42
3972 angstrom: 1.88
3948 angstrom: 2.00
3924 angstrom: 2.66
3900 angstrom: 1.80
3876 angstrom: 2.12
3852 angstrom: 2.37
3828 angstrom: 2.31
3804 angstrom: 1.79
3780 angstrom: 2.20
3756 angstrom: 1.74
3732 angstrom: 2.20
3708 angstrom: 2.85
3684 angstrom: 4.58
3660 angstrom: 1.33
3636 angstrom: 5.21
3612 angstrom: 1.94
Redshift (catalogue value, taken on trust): 0.117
